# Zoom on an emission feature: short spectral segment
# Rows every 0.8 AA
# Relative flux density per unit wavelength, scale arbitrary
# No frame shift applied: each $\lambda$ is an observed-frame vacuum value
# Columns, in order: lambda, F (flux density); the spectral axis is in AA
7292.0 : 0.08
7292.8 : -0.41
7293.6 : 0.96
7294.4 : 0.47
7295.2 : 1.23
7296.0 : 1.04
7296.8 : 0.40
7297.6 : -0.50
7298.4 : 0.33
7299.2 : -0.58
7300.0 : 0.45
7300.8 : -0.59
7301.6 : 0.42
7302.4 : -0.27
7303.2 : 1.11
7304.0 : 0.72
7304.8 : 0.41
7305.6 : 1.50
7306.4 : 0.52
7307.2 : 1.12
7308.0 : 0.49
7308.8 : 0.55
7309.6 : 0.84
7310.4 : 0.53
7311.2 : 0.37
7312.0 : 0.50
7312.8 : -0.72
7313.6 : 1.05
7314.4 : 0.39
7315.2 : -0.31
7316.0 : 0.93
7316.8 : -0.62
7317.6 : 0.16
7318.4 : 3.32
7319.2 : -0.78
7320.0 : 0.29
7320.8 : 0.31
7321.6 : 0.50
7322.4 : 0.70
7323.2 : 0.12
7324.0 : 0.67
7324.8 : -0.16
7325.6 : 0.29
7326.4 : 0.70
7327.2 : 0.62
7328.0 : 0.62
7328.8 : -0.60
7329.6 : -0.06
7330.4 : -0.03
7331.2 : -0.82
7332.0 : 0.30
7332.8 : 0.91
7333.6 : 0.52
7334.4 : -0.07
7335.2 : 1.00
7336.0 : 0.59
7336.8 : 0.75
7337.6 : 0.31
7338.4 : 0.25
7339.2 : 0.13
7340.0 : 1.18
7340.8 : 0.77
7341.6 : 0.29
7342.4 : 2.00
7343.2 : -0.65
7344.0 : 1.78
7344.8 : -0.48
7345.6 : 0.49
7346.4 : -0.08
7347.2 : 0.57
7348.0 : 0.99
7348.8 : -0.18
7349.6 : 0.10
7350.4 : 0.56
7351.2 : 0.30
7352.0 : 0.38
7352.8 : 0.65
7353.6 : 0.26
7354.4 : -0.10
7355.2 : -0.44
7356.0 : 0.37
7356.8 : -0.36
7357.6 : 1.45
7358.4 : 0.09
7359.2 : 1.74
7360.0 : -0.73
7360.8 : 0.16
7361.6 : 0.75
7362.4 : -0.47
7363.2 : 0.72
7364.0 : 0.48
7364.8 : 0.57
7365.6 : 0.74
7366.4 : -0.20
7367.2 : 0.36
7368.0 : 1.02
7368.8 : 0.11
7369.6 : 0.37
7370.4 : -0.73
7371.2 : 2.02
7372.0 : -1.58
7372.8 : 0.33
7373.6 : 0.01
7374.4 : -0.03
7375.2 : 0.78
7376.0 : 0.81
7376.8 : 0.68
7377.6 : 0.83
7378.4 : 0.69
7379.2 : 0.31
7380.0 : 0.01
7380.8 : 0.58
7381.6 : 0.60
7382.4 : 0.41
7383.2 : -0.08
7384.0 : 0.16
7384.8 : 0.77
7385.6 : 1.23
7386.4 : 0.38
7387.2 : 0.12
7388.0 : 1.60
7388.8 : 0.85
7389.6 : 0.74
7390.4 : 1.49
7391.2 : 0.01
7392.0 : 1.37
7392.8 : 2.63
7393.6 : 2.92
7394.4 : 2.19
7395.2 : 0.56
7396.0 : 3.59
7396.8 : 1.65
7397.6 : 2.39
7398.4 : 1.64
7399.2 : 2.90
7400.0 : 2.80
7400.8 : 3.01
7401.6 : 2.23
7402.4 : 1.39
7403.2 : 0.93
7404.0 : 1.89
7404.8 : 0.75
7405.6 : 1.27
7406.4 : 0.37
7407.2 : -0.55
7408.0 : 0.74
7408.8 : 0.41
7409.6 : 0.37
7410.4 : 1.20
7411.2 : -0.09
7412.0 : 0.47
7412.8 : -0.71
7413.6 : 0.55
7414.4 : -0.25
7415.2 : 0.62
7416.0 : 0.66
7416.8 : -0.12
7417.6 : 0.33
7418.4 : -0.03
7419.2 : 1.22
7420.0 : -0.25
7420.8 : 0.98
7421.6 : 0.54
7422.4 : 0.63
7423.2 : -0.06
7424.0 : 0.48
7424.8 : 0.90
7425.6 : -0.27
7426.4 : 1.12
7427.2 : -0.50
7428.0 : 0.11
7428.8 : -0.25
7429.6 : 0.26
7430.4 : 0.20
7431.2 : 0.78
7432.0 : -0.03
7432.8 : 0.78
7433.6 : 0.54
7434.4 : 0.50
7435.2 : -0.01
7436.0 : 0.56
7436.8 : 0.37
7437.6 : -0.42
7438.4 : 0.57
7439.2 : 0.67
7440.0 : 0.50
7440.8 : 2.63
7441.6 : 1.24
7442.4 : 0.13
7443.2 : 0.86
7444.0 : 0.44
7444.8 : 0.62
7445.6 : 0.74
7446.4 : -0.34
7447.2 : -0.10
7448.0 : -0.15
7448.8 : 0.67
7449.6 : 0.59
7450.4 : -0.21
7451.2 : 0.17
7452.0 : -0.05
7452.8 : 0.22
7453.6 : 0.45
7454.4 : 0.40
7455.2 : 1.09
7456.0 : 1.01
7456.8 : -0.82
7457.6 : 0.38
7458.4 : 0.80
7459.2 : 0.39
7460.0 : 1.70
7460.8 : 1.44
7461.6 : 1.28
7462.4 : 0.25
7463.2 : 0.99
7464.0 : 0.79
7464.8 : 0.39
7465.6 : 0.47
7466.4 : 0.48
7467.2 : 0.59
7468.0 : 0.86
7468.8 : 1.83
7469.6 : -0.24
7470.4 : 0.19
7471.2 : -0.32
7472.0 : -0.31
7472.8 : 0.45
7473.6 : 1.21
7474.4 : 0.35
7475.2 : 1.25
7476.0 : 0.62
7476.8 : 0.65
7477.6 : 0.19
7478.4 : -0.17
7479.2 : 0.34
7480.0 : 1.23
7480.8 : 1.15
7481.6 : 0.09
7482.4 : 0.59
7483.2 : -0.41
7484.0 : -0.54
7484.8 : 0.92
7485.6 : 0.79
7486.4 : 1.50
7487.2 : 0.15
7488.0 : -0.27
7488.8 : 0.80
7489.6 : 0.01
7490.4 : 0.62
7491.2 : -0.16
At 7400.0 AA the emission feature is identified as [O II] 3727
